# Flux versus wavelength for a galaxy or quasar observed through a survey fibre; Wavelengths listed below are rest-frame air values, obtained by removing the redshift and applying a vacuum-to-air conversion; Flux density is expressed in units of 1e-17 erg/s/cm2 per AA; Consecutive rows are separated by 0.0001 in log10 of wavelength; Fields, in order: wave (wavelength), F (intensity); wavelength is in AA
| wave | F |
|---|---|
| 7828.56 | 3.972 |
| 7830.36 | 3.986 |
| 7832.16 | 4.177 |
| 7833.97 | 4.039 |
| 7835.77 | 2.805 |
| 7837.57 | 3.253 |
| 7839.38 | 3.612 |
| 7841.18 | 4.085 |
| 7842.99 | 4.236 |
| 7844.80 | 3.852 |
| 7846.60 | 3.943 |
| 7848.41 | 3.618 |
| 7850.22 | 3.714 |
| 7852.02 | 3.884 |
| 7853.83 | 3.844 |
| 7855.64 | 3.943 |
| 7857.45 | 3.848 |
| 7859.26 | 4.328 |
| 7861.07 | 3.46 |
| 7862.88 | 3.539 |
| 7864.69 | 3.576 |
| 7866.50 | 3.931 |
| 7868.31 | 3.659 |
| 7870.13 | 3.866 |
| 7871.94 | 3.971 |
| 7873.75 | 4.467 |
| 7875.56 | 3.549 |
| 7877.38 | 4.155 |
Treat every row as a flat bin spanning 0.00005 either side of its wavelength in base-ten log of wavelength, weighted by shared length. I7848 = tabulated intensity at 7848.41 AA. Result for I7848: 3.618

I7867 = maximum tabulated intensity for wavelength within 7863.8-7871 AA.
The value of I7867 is 3.931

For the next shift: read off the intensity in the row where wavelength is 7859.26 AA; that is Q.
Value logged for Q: 4.328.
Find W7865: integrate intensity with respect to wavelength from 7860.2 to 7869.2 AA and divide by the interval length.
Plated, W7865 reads 3.64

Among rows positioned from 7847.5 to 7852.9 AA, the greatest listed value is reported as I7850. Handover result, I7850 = 3.884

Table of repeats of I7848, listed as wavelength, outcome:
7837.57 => 3.253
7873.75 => 4.467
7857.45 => 3.848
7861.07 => 3.46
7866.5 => 3.931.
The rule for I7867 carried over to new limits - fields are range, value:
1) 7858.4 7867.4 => 4.328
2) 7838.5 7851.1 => 4.236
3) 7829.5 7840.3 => 4.177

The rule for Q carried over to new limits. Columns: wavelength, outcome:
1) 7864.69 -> 3.576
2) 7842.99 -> 4.236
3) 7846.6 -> 3.943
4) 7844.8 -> 3.852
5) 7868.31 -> 3.659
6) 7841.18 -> 4.085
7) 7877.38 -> 4.155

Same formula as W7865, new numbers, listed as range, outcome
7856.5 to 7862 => 3.88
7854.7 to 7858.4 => 3.9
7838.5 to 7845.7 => 3.95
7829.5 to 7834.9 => 4.06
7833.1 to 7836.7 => 3.42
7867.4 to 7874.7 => 3.99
